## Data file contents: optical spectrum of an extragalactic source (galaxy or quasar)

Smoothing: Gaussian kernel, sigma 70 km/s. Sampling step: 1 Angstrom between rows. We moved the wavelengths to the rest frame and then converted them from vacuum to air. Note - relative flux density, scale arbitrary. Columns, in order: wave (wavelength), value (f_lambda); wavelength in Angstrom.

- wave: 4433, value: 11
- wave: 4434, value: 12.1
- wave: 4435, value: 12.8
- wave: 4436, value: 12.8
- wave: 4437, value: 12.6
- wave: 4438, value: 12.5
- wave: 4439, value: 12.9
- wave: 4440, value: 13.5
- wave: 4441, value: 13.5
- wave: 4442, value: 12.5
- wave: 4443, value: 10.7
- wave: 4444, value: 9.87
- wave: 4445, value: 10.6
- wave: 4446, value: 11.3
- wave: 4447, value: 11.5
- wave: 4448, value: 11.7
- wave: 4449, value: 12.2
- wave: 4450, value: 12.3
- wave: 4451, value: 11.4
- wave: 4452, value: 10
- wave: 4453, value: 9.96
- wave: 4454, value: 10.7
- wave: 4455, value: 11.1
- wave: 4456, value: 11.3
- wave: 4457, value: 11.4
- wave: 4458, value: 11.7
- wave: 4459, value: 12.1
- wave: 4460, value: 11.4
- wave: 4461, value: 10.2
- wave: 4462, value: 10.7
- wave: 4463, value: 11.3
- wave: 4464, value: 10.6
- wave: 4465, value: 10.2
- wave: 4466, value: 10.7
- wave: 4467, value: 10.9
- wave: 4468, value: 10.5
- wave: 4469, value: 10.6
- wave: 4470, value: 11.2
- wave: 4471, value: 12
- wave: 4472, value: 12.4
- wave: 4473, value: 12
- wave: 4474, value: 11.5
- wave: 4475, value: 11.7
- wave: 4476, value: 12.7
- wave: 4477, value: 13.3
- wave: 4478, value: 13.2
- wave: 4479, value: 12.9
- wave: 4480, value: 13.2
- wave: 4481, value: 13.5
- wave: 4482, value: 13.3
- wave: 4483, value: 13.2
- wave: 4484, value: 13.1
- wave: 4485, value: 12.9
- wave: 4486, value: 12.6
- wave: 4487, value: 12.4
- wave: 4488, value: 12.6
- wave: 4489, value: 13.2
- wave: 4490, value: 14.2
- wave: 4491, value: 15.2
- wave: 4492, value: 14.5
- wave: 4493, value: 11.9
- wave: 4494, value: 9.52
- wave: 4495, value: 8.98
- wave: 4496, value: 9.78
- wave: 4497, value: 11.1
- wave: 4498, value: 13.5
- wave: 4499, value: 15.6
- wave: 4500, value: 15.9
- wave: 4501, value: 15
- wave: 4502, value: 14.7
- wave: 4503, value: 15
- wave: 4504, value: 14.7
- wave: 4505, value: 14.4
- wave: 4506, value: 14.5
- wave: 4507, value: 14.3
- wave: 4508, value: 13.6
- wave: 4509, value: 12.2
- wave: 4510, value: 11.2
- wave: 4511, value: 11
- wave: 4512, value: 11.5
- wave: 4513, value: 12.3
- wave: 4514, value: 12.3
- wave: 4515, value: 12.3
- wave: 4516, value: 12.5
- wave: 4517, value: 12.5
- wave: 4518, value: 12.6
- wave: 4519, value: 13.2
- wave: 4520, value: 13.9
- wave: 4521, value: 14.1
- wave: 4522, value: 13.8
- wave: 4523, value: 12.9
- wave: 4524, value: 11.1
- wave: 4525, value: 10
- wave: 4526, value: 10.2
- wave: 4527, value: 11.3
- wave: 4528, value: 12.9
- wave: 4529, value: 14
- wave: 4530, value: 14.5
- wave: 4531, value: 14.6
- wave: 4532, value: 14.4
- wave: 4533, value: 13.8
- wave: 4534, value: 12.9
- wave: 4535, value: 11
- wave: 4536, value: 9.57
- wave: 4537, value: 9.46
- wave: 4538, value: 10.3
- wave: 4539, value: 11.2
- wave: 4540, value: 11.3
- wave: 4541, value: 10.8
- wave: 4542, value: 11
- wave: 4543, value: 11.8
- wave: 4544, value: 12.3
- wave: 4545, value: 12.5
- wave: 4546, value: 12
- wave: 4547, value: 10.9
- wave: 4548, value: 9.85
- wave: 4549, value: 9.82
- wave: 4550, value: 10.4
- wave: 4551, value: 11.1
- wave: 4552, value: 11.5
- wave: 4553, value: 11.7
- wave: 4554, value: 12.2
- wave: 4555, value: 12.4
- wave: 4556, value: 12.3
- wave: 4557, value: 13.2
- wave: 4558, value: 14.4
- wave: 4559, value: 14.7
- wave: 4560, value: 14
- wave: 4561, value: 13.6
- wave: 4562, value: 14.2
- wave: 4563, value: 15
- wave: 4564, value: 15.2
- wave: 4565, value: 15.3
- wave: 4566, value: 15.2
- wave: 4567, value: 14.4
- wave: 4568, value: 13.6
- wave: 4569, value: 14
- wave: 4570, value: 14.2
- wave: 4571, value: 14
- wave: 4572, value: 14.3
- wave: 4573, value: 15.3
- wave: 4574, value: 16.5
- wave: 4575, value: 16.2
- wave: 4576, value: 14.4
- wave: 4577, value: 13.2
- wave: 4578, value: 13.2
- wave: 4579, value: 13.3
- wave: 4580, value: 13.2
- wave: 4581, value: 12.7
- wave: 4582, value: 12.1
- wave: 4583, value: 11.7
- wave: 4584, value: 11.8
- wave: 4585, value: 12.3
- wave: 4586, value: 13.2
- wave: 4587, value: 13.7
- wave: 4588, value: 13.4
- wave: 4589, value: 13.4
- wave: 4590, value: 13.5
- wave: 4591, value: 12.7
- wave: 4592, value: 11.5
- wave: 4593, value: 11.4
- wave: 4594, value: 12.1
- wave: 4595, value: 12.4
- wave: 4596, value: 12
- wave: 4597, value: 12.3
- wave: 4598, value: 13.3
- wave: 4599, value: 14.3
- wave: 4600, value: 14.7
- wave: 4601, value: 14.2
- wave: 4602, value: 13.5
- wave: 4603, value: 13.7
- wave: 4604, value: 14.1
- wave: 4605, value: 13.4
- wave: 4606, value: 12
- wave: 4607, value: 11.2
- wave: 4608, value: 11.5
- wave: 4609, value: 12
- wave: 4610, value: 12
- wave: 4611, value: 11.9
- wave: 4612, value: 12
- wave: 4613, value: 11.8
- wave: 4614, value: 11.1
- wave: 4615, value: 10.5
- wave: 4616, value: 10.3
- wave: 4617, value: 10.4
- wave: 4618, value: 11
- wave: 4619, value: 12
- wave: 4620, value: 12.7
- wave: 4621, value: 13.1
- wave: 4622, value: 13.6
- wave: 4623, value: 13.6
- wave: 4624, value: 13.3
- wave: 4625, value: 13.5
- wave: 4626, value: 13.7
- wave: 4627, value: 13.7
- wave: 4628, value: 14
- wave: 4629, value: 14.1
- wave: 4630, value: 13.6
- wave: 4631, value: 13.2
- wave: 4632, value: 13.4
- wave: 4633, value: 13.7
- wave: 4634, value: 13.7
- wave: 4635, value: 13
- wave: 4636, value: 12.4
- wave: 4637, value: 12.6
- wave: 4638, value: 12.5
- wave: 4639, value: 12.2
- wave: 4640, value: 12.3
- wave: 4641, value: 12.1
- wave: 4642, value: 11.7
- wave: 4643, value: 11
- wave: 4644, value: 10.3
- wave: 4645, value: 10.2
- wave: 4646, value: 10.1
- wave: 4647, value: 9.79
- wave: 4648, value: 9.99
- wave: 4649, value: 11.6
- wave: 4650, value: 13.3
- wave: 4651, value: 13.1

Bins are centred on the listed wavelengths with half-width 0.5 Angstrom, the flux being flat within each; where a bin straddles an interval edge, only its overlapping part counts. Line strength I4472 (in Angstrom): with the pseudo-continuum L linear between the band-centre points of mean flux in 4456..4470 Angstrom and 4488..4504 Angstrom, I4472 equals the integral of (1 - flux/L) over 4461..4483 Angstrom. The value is -0.4 Angstrom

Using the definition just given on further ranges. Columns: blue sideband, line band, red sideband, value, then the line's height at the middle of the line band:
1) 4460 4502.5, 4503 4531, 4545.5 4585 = -0.2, 12.7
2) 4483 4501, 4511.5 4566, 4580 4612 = 1.6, 12.8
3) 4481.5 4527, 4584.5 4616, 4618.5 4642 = 1.1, 13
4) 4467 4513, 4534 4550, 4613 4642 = 2.2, 12.7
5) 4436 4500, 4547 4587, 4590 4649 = -3.4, 12.2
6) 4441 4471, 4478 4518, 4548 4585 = -3.4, 12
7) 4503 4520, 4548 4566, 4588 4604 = 0.0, 13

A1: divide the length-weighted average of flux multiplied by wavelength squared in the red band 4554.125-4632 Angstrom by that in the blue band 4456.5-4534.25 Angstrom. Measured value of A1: 1.1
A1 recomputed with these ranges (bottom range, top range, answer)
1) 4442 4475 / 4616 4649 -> 1.19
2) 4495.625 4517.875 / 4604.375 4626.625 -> 0.97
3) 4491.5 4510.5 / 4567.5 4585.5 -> 1.07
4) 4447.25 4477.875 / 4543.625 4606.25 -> 1.22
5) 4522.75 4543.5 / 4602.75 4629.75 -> 1.09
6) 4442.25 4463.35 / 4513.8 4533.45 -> 1.19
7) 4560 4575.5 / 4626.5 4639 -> 0.93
